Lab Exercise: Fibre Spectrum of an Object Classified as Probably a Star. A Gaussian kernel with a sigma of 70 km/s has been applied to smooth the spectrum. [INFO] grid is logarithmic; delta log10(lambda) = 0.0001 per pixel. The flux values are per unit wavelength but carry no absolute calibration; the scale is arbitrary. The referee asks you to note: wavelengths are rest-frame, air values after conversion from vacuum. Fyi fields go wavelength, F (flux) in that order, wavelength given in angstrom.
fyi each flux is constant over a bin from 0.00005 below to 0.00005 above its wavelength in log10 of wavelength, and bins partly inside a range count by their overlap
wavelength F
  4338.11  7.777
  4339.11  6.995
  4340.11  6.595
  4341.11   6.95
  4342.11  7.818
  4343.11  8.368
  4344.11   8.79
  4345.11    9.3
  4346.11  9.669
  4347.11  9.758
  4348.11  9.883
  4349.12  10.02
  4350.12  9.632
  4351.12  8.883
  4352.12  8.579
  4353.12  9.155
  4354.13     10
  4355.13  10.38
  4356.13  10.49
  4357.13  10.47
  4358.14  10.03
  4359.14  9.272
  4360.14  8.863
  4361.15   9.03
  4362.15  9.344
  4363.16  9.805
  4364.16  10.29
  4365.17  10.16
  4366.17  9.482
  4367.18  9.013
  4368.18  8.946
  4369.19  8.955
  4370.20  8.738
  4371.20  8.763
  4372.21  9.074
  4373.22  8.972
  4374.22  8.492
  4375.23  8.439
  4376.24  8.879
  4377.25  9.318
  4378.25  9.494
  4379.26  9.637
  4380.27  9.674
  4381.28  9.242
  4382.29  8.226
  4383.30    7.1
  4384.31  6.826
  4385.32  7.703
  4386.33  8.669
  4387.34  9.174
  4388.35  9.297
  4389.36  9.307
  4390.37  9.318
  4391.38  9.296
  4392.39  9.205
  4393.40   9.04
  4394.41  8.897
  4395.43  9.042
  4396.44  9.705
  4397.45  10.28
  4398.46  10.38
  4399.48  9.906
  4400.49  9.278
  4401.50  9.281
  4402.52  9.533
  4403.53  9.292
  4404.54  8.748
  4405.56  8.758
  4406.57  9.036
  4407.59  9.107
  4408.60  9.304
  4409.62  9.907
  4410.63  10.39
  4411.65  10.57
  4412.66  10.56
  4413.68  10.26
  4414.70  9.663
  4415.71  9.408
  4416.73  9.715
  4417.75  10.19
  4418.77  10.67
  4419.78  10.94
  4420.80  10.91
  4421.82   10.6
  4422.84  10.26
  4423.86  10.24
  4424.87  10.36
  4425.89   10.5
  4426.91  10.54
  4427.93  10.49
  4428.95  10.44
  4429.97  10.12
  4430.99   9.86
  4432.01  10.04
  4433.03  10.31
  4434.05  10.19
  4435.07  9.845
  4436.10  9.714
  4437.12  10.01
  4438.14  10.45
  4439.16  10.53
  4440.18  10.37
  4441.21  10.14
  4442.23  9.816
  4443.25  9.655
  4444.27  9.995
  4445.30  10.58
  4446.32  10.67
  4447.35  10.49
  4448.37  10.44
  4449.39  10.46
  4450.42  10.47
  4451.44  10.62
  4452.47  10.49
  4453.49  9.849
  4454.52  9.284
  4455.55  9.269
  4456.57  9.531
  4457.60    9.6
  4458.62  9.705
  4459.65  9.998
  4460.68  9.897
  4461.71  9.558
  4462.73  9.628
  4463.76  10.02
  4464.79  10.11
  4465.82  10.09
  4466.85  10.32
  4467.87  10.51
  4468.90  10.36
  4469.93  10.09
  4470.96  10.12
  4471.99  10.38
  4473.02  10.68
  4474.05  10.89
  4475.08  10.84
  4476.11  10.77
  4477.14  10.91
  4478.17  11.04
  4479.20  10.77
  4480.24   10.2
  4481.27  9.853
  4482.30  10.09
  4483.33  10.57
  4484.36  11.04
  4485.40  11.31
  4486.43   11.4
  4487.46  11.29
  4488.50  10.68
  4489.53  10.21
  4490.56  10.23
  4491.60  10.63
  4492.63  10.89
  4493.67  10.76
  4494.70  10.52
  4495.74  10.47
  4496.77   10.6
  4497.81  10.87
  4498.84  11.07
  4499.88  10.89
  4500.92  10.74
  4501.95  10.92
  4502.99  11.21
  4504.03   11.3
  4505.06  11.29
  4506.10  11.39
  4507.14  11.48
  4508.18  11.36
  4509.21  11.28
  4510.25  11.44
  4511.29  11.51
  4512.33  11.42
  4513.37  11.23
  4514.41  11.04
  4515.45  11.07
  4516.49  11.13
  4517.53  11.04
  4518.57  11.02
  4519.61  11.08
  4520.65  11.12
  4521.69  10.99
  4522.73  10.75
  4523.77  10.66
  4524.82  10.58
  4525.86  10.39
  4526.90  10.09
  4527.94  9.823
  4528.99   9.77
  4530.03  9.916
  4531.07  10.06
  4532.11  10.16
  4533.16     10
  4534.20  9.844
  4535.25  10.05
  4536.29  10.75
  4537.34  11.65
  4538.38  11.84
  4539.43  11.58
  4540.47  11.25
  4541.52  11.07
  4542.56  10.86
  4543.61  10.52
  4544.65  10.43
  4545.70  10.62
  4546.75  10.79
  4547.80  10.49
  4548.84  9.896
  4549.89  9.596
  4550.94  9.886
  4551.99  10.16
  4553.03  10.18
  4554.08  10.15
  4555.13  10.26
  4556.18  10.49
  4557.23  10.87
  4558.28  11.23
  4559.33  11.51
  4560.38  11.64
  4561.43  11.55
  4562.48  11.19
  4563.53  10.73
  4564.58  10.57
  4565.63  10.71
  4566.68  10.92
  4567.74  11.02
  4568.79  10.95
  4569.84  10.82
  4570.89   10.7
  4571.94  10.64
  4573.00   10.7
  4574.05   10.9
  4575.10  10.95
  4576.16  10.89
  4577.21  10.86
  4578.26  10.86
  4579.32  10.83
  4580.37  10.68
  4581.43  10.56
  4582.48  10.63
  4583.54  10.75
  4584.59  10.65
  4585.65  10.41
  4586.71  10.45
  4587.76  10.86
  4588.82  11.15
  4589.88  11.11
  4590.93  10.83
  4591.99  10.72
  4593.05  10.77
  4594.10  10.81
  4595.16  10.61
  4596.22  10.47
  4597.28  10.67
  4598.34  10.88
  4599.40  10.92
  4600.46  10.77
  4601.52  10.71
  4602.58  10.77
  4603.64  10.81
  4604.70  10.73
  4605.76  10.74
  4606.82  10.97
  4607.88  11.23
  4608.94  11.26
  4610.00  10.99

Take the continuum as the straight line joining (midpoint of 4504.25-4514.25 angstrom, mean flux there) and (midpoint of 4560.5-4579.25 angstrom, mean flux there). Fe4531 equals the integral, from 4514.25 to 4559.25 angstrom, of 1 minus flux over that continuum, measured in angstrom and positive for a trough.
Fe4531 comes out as 2.27 angstrom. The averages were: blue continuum 11.4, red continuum 10.9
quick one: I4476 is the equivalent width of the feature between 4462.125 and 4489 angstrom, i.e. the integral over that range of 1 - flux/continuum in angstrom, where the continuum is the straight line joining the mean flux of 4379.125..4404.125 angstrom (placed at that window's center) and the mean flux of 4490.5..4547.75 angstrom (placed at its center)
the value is -0.8 angstrom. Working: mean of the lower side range 9.08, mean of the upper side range 10.8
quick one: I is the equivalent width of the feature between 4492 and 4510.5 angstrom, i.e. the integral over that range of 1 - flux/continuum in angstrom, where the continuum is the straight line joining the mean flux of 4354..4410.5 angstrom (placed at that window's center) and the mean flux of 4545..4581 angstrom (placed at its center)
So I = -1.5 angstrom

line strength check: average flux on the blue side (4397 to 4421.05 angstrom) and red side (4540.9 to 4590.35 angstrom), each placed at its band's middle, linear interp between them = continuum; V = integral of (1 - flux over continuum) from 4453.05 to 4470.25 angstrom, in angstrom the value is 0.4 angstrom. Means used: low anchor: 9.83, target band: 9.87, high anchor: 10.7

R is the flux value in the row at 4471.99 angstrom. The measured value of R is 10.38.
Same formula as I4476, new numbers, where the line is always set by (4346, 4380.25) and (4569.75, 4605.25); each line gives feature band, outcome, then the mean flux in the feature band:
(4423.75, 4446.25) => -0.82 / 10.2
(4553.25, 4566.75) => -0.38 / 10.9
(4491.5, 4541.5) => -2.55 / 10.9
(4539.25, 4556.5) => 0.09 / 10.5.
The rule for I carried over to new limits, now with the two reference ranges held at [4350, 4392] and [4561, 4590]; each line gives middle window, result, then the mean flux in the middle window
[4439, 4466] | -0.63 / 10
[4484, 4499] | -0.98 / 10.8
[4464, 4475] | -0.46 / 10.4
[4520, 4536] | 0.20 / 10.3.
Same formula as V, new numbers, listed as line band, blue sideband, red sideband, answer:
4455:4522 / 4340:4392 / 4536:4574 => -3.2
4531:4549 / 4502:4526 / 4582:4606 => 0.5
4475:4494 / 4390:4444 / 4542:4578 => -0.8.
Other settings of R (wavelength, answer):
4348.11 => 9.883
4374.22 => 8.492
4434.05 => 10.19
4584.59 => 10.65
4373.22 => 8.972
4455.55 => 9.269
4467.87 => 10.51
